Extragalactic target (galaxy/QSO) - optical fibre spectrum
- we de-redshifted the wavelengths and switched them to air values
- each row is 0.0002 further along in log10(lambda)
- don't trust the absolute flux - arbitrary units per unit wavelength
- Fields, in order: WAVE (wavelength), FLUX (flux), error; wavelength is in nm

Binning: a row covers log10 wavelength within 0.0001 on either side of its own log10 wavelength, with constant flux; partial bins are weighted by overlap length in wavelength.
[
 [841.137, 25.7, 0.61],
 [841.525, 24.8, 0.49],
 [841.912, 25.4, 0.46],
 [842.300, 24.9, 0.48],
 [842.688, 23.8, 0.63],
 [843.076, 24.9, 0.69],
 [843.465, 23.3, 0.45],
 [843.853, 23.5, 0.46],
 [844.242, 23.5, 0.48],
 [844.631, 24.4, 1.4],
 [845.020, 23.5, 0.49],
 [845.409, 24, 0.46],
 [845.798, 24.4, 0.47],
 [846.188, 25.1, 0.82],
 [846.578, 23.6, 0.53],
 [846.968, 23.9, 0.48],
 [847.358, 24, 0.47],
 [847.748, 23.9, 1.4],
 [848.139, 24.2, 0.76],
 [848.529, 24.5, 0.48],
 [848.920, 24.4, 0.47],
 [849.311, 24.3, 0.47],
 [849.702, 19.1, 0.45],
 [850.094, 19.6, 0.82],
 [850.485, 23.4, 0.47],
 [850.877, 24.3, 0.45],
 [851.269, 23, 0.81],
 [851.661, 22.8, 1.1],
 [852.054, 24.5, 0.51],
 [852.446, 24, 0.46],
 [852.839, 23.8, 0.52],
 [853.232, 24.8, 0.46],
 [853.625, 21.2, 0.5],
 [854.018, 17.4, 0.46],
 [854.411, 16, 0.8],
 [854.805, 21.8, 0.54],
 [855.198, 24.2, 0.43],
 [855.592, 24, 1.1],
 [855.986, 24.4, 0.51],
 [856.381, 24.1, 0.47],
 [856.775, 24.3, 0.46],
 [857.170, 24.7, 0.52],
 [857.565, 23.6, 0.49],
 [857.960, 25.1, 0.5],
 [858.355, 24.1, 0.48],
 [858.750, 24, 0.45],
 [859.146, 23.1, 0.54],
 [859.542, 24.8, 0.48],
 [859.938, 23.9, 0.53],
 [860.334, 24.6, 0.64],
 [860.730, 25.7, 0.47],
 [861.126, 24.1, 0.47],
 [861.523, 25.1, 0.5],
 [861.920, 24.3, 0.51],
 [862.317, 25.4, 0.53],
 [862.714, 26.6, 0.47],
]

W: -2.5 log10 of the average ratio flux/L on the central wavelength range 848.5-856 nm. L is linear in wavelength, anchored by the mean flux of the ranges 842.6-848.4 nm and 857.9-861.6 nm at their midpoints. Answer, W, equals 0.08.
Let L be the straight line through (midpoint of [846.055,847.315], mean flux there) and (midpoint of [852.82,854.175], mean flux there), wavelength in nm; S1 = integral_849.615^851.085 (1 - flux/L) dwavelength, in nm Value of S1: 0.06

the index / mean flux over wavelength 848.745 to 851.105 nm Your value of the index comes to 22.5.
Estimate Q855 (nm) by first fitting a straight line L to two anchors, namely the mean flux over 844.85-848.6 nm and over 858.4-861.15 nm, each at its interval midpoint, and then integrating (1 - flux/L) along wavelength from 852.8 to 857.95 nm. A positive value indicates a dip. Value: 0.33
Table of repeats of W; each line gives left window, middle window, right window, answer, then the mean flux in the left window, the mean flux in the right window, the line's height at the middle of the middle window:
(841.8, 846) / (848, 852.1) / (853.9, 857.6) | 0.012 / 24.1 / 22.5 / 23.3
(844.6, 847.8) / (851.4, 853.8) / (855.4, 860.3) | 0.028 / 24.1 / 24.2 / 24.1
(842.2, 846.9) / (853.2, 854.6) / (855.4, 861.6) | 0.248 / 24.1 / 24.3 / 24.2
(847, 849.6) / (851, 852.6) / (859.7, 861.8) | 0.028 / 24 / 24.7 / 24.2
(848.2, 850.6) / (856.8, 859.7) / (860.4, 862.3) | 0.003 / 22.6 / 24.8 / 24.3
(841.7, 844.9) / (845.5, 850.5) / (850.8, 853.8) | 0.020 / 24.2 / 23.5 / 23.9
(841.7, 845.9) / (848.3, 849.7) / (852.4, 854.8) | -0.055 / 24.1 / 21.1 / 22.5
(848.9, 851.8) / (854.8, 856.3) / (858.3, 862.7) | -0.014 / 22.5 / 24.6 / 23.6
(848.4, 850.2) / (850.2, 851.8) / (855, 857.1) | -0.014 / 22.4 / 24.2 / 22.9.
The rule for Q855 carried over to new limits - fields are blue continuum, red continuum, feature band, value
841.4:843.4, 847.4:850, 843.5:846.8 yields 0.01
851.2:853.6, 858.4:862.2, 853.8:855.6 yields 0.27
